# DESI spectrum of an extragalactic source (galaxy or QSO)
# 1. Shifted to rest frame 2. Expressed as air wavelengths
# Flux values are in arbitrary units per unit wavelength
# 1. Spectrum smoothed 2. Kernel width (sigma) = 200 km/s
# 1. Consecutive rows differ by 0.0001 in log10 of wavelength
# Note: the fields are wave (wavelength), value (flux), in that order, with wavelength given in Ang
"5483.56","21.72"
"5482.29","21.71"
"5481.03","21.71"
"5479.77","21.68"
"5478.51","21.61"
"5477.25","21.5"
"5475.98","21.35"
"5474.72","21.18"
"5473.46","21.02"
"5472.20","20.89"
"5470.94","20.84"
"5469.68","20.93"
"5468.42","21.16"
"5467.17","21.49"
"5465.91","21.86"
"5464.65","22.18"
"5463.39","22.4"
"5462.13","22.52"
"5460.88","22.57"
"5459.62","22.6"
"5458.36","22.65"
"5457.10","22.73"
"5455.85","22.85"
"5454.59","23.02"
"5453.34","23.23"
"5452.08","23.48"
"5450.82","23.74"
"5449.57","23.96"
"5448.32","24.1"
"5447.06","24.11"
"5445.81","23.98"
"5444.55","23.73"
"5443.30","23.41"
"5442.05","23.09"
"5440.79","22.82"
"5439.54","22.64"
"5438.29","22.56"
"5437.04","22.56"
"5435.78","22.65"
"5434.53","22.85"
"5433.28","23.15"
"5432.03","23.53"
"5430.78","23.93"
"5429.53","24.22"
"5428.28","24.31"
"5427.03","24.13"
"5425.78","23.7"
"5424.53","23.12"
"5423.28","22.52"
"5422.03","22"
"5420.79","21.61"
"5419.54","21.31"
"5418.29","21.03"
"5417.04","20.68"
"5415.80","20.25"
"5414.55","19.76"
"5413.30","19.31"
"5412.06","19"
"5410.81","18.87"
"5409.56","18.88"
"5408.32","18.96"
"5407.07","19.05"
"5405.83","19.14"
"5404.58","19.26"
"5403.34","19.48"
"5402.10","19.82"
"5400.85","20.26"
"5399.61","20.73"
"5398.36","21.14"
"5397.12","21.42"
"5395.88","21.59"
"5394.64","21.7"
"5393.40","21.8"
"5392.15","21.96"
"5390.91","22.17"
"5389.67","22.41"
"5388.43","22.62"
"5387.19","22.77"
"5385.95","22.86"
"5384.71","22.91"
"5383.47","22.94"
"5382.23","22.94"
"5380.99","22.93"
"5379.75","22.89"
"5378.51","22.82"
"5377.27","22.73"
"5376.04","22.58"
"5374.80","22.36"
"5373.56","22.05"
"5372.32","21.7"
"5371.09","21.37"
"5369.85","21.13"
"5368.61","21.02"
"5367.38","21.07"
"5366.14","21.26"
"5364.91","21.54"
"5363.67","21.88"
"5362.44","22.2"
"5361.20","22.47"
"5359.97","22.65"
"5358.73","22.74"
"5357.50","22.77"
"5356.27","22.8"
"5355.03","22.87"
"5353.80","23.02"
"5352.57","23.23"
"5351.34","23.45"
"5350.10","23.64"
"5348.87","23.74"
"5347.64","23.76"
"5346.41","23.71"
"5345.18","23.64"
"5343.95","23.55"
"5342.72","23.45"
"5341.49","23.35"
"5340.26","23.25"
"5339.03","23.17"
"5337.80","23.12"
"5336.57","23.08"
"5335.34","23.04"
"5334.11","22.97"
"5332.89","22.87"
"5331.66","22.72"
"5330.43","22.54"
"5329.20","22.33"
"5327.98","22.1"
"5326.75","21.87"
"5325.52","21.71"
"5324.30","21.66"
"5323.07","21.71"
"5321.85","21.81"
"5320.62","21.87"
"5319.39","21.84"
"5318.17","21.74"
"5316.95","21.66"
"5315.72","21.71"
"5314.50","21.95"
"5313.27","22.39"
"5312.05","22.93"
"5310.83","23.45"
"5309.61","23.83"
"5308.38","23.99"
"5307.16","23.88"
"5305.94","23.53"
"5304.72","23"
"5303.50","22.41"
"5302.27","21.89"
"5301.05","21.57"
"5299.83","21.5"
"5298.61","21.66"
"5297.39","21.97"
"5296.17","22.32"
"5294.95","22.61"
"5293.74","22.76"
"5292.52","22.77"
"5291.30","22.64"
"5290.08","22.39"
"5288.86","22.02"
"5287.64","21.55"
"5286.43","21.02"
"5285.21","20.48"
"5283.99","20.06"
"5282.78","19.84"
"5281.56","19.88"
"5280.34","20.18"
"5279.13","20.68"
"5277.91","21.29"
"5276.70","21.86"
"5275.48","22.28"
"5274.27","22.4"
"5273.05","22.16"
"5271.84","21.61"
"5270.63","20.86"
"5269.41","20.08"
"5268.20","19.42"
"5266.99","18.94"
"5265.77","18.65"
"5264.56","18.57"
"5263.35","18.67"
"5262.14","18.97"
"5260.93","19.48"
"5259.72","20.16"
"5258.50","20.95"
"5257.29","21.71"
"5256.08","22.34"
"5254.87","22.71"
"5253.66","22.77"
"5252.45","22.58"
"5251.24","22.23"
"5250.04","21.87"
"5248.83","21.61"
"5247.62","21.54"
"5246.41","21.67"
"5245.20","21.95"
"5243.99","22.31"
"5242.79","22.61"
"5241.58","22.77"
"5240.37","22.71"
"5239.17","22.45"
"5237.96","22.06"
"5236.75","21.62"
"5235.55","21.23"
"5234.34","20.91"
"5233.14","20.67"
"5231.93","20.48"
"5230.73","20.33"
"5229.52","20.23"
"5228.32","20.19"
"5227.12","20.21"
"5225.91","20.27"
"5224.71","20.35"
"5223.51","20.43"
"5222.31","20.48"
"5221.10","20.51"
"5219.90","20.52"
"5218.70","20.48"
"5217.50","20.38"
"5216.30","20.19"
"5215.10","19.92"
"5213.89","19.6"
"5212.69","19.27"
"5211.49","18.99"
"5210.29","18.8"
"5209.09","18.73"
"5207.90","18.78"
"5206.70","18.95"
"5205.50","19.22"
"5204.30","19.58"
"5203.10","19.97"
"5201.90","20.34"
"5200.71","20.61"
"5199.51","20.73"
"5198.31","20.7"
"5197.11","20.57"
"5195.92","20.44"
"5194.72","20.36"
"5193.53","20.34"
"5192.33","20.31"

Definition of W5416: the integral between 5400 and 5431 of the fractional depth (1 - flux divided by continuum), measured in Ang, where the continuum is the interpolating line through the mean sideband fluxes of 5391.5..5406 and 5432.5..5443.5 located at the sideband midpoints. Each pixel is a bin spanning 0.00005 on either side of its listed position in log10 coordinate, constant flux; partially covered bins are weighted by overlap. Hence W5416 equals 1.0 Ang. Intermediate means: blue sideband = 20.7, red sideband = 22.8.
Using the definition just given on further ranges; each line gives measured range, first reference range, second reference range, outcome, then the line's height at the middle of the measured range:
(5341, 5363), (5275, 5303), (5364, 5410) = -1.71 Ang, 21.5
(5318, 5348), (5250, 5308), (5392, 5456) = -1.53 Ang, 21.6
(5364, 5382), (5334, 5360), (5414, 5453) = 0.89 Ang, 23.1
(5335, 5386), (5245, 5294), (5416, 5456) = -1.27 Ang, 22.2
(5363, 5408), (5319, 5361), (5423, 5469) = 2.61 Ang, 22.9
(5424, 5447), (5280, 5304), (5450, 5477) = -1.39 Ang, 22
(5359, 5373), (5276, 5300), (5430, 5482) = 0.18 Ang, 22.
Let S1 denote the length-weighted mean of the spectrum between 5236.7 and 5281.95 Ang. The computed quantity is 21.2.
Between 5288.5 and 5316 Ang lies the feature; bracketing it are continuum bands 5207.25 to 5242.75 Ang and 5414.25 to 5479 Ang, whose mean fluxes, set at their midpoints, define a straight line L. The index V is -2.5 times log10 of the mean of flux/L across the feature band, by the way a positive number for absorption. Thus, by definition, -0.07 mag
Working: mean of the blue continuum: 20.5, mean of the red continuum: 22.5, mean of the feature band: 22.6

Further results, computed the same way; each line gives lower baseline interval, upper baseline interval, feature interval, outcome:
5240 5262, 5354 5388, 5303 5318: -0.04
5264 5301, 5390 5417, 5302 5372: -0.09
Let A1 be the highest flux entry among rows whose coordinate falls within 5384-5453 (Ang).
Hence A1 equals 24.31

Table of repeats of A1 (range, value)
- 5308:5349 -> 23.99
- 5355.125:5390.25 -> 22.94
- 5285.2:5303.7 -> 22.77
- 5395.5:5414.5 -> 21.59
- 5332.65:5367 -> 23.76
